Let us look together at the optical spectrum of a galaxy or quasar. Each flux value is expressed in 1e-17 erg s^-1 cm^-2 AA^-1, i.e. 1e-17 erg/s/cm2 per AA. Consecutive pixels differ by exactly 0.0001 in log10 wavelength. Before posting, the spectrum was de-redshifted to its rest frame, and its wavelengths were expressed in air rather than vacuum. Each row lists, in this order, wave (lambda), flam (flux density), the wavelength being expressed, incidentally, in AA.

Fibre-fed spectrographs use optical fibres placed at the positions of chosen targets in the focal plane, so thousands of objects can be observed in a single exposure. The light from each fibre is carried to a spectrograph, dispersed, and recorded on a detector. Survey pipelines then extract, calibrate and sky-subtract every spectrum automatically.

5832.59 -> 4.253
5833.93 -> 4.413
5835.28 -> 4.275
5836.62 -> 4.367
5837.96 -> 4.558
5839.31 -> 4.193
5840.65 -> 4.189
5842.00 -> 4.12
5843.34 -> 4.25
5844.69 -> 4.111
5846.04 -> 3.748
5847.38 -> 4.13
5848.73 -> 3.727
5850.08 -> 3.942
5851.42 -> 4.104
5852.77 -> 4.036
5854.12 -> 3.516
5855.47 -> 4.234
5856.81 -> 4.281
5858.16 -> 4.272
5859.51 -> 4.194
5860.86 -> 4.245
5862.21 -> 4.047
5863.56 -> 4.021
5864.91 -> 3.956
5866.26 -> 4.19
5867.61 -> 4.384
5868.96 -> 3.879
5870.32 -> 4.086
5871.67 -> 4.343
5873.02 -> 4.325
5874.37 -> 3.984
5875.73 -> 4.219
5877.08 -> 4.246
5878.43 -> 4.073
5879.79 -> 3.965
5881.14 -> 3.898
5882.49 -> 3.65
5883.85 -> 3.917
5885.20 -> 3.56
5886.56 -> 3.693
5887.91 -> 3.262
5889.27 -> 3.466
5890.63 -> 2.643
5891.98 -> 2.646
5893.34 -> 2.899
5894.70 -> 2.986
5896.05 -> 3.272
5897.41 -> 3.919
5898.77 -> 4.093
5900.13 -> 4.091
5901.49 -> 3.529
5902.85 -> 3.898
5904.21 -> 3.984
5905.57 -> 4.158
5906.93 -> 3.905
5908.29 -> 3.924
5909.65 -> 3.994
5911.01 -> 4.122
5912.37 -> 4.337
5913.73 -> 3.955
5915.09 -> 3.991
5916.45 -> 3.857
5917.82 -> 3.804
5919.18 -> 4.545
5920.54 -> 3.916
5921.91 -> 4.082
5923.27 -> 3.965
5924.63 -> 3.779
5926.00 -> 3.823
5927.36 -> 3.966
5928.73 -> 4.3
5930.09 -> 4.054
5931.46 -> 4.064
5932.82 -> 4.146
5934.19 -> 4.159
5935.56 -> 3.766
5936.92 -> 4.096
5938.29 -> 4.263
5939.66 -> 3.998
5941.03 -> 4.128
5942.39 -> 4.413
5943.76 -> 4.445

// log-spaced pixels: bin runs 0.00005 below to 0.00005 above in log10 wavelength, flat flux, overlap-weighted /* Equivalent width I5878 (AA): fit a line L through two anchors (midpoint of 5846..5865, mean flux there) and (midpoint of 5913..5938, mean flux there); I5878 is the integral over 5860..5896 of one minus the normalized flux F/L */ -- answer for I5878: 2.2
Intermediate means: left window 4.04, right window 4.02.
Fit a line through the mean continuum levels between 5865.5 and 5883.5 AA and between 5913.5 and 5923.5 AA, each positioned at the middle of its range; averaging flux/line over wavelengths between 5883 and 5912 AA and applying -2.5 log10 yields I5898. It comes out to 0.12 mag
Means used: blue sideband 4.09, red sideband 4.02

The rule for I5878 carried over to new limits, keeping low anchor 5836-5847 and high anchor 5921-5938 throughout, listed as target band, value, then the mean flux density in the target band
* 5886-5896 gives 2.46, 3.09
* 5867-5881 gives -0.04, 4.14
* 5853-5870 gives 0.21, 4.1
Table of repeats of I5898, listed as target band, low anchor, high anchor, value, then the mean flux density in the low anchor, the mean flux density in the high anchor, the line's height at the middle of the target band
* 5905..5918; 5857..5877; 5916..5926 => 0.00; 4.16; 3.98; 4.01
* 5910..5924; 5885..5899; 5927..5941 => -0.08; 3.28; 4.08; 3.76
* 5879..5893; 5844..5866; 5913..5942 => 0.17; 4.04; 4.04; 4.04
